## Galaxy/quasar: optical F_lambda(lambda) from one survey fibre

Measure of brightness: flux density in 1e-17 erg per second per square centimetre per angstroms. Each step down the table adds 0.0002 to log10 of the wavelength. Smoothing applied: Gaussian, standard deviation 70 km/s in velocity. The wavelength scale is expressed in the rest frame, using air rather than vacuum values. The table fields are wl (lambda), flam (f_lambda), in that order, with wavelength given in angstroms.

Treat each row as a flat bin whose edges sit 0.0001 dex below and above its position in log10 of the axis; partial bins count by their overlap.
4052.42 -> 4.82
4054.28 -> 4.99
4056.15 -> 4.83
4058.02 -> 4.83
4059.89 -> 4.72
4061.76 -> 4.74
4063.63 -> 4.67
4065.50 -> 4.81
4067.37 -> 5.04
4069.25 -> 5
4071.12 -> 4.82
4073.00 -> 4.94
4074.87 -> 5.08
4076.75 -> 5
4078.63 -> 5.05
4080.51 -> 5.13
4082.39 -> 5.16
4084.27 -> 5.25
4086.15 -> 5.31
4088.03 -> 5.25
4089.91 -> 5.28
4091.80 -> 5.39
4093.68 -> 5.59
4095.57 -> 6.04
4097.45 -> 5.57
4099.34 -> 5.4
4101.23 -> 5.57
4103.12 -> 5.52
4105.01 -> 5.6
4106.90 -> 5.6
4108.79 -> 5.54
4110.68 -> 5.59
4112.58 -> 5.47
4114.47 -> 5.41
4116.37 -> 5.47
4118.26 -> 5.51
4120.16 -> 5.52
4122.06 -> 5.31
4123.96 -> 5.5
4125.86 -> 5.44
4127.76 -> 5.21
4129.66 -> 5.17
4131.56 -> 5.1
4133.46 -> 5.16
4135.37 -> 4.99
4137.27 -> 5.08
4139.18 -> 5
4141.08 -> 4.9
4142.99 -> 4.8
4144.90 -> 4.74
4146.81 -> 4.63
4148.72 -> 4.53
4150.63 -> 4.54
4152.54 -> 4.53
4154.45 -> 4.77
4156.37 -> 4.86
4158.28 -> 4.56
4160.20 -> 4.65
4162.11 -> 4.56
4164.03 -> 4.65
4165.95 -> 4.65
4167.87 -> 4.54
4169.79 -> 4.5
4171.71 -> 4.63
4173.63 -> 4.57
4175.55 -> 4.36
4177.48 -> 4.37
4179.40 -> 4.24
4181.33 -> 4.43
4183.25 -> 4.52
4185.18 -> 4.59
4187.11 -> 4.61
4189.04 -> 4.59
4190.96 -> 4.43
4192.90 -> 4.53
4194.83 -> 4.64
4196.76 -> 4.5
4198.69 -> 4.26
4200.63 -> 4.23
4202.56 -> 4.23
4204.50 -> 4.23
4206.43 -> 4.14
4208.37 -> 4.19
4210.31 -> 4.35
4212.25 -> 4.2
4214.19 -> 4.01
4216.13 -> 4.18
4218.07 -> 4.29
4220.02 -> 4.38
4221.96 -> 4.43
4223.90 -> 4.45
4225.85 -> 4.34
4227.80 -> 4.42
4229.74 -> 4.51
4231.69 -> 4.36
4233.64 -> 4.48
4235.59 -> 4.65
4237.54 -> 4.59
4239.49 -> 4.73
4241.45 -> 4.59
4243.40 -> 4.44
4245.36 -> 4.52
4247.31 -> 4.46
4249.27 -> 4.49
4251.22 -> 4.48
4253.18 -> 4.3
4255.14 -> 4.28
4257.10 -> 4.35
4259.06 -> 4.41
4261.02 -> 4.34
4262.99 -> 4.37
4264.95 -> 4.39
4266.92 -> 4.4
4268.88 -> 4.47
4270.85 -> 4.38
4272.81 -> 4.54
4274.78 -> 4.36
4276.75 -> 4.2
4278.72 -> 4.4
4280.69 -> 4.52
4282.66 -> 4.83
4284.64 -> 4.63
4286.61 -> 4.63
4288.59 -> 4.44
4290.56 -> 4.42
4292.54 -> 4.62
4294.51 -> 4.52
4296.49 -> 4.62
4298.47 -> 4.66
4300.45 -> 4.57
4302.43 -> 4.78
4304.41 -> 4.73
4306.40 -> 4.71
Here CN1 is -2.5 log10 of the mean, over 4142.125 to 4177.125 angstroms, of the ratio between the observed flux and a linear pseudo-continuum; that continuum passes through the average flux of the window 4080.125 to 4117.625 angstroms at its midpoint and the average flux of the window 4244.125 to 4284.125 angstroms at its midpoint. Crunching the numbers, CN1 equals 0.11 mag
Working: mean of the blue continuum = 5.46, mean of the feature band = 4.61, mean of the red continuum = 4.43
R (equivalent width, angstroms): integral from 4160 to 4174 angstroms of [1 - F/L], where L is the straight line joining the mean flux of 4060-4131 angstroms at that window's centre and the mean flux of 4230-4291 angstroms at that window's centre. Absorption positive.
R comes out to 1.0 angstroms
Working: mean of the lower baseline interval 5.29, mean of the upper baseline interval 4.47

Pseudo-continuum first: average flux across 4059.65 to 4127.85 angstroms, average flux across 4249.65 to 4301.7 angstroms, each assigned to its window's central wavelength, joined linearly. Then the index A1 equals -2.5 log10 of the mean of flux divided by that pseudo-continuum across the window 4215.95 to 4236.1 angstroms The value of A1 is 0.07 mag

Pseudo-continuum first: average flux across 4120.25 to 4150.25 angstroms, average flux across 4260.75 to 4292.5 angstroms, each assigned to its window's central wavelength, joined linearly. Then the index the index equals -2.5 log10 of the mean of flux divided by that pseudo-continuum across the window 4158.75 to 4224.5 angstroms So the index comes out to 0.09 mag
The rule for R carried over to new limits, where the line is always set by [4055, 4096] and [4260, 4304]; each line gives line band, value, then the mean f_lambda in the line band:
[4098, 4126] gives -2.9 angstroms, 5.5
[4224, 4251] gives 0.7 angstroms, 4.5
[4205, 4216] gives 1.2 angstroms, 4.18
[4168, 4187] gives 1.3 angstroms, 4.48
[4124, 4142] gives -0.8 angstroms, 5.14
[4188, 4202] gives 0.9 angstroms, 4.45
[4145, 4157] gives 0.6 angstroms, 4.64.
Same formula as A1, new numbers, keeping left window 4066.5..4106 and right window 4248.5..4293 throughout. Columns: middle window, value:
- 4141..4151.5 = 0.076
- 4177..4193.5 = 0.082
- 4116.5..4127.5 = -0.065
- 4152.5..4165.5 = 0.066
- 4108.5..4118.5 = -0.068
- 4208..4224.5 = 0.101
